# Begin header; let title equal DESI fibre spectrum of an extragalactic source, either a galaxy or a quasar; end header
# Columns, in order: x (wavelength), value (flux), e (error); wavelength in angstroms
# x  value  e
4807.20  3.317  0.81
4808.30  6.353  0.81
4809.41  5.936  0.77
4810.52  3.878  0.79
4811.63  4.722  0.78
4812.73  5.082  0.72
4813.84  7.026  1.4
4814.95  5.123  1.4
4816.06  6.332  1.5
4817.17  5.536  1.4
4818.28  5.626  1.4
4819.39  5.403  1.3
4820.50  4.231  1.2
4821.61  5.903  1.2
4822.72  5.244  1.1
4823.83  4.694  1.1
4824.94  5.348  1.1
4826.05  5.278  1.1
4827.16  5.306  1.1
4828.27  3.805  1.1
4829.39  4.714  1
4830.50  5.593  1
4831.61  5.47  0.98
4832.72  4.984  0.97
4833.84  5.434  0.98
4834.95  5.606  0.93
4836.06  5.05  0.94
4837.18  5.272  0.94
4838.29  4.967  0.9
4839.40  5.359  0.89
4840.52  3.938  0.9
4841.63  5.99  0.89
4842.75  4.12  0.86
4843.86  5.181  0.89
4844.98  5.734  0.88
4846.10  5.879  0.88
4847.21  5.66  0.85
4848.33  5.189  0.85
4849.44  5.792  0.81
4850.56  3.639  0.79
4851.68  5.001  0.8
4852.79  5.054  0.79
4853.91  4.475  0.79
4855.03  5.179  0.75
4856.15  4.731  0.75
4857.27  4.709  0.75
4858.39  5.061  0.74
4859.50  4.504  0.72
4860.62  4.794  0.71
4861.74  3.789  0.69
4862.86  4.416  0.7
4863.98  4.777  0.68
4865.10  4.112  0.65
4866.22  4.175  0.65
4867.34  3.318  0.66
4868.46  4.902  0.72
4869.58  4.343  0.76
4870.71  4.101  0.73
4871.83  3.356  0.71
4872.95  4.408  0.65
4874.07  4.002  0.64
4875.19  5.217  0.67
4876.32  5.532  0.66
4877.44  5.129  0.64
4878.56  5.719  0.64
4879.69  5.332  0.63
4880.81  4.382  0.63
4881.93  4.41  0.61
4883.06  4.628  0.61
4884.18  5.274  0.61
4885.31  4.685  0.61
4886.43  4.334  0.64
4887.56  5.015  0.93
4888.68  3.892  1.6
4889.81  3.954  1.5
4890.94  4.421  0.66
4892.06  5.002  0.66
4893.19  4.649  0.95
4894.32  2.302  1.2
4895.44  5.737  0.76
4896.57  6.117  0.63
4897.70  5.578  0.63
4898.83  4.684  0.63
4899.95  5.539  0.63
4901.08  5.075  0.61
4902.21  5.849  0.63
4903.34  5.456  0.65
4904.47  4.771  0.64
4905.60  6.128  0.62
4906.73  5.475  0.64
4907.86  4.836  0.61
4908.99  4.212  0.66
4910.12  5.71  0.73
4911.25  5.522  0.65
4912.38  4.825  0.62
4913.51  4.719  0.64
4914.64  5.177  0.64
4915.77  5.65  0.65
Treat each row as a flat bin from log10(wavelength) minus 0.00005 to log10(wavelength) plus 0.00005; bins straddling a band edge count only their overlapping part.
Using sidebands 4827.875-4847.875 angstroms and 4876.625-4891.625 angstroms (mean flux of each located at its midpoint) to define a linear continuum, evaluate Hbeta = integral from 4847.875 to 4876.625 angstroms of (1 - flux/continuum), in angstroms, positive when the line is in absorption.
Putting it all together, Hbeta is 2.2 angstroms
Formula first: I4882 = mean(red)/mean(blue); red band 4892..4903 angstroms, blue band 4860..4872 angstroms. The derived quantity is 1.2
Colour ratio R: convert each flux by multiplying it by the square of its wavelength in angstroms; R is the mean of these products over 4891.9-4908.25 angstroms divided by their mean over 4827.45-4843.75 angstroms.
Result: 1.05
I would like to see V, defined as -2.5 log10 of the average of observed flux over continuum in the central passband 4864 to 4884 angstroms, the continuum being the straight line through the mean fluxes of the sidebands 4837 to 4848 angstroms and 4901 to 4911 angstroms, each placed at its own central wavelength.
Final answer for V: 0.15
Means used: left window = 5.21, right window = 5.3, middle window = 4.55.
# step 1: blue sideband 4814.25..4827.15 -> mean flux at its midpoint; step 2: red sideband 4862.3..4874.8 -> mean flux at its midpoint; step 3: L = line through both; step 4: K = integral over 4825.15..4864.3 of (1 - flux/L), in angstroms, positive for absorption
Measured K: -1.8 angstroms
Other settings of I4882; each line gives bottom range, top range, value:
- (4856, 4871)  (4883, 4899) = 1.06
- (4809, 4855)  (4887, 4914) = 0.96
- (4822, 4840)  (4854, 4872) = 0.86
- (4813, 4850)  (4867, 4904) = 0.90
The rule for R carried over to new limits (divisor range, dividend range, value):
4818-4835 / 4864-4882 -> 0.90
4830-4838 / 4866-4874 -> 0.78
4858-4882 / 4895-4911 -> 1.20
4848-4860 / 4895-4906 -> 1.15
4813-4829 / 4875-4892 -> 0.92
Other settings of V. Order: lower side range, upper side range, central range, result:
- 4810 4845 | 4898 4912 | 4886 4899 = 0.14 mag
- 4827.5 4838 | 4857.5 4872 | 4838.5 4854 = -0.07 mag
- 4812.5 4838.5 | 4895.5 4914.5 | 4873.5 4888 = 0.08 mag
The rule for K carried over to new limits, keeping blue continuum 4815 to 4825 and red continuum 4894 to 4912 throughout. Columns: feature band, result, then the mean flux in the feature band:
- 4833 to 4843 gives 0.4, 5.11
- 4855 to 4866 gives 1.5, 4.57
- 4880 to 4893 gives 1.7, 4.56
